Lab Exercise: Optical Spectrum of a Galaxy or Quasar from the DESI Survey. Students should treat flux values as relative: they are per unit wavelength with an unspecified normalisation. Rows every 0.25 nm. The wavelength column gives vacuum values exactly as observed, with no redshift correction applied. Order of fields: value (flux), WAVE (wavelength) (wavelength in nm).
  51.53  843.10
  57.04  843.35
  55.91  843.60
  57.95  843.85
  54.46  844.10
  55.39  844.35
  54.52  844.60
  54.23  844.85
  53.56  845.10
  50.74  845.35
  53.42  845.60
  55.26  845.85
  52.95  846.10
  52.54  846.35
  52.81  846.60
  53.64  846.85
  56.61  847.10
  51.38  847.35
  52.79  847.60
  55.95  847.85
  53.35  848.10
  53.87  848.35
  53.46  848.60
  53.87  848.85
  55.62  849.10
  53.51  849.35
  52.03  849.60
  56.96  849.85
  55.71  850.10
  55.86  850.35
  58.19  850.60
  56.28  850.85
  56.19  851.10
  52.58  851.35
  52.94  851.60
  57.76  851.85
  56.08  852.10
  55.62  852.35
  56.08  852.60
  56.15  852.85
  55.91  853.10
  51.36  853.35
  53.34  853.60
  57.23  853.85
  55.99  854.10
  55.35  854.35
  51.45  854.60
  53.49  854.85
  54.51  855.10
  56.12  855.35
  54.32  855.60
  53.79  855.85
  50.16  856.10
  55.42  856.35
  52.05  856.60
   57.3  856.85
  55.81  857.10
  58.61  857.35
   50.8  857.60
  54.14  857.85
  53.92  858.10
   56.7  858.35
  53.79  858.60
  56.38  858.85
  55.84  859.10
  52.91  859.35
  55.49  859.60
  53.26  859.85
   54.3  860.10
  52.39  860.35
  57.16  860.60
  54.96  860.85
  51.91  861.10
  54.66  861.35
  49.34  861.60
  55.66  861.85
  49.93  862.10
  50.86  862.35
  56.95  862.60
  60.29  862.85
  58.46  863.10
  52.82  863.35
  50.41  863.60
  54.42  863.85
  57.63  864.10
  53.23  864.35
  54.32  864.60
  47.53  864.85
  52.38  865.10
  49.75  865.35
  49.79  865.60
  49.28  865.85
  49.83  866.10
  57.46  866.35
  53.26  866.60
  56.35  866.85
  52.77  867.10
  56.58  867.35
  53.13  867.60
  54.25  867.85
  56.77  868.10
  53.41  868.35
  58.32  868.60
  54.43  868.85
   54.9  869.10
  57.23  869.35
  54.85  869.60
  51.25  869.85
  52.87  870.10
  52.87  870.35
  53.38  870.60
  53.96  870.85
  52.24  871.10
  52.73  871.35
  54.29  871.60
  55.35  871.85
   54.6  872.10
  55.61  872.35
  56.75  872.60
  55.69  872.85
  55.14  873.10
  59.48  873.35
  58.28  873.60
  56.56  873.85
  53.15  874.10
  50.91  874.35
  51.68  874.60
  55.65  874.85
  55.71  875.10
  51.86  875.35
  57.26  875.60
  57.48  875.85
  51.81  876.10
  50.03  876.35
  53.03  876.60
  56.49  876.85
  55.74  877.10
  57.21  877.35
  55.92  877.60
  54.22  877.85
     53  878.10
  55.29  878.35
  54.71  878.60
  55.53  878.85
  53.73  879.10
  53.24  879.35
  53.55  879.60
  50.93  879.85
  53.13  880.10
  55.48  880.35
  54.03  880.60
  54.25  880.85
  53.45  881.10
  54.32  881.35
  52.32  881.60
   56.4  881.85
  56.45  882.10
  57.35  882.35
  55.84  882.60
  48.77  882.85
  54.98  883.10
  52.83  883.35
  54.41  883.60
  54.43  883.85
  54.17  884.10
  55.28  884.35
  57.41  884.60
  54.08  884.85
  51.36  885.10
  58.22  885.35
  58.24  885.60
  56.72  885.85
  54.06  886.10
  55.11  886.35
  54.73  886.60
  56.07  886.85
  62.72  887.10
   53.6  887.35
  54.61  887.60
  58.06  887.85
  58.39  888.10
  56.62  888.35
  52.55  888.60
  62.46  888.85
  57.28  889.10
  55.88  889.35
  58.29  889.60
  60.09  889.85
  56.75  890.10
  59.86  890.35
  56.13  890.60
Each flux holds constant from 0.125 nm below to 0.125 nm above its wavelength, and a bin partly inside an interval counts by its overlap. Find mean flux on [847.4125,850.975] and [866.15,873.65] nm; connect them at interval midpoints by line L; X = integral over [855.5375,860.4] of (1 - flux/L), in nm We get 0.035 nm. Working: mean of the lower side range 54.8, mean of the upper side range 54.9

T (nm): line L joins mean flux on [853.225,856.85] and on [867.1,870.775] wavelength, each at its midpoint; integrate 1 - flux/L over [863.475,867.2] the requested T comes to 0.13 nm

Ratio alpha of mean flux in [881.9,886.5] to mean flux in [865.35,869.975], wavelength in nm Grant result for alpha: 1.0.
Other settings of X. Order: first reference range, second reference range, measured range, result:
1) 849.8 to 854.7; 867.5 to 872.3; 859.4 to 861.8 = 0.05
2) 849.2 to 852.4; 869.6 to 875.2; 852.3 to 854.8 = 0.02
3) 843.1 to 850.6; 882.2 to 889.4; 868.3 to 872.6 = 0.07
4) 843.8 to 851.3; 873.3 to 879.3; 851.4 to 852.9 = -0.03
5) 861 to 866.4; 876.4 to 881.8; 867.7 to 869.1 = -0.05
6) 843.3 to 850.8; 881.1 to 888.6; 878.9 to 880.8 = 0.06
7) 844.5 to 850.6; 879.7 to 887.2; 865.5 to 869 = 0.03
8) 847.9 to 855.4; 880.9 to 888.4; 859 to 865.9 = 0.20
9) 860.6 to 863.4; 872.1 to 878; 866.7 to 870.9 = 0.01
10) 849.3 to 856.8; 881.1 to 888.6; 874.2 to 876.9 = 0.07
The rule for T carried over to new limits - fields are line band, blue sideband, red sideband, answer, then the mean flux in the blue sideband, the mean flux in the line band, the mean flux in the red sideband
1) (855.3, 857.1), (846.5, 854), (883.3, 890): 0.03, 54.8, 54.2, 56.2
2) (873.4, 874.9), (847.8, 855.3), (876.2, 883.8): -0.01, 54.9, 54.6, 54.2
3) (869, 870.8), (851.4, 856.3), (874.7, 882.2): 0.02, 54.6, 53.9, 54.4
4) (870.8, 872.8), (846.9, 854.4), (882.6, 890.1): 0.04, 54.9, 54.5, 55.9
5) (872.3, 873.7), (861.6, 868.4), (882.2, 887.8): -0.07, 53.5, 56.9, 55.3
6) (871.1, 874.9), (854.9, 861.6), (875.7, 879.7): -0.04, 54.4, 55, 54.5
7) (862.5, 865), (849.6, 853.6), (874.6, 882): 0.02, 55.4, 54.6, 54.3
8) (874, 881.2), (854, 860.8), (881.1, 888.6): 0.14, 54.5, 54.1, 55.4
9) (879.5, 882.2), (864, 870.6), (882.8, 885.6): 0.02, 53.6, 54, 54.5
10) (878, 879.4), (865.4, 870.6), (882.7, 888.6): 0.01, 53.9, 54.3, 55.4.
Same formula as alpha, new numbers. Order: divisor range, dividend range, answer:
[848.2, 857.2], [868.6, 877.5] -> 1.00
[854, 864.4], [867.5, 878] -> 1.01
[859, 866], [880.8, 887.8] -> 1.03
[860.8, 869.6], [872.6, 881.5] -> 1.01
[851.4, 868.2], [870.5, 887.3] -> 1.01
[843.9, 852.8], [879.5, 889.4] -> 1.01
